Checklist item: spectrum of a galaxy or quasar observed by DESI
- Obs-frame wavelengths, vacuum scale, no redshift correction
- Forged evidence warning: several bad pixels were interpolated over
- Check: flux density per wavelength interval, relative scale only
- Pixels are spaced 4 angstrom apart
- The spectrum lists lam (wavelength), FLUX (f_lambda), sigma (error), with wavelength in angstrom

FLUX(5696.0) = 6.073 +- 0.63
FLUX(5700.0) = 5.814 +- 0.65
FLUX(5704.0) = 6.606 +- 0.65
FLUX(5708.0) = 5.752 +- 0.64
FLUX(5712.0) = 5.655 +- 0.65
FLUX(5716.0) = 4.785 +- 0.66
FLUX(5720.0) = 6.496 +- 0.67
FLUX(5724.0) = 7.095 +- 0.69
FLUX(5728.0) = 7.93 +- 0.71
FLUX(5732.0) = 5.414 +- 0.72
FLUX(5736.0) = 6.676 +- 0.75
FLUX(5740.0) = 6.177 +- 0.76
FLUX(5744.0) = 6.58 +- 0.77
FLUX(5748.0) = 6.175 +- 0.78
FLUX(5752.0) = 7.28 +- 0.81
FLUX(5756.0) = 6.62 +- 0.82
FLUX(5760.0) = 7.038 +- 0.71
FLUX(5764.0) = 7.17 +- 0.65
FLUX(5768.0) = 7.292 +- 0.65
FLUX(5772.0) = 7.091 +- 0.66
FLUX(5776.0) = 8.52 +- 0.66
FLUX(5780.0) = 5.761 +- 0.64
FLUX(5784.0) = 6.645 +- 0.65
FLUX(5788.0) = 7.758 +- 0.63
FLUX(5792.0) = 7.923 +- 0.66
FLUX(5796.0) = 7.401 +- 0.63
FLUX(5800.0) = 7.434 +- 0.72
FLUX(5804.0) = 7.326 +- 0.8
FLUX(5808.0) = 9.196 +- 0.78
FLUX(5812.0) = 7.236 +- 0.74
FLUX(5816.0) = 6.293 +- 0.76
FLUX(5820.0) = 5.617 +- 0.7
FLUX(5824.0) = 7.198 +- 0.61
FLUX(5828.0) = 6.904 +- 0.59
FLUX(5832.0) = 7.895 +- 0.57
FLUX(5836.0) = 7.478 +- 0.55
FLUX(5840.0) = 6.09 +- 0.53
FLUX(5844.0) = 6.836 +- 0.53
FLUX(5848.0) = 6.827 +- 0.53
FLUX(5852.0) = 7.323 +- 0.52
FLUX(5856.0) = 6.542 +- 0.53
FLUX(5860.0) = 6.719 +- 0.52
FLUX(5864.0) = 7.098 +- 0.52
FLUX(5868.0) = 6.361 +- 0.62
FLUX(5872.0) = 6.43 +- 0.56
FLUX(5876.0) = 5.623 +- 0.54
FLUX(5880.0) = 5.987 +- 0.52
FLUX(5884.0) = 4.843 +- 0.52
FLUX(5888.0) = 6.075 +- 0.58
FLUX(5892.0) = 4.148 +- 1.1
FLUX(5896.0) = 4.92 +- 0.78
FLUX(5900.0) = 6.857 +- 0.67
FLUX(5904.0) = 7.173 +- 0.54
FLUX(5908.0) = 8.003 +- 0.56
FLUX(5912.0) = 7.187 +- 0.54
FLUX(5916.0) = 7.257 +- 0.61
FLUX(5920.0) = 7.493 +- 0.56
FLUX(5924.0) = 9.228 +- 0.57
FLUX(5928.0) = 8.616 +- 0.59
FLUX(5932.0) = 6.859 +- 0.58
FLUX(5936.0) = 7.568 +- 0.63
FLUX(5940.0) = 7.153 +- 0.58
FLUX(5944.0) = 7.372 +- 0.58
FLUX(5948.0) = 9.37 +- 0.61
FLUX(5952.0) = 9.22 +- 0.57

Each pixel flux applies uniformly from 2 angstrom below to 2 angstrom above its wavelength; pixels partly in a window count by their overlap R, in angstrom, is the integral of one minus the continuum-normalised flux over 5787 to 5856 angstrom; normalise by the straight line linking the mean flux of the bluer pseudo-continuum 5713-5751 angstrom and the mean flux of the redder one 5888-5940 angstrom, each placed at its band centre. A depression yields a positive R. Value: -4.9 angstrom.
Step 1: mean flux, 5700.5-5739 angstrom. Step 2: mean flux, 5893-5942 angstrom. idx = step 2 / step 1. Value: 1.17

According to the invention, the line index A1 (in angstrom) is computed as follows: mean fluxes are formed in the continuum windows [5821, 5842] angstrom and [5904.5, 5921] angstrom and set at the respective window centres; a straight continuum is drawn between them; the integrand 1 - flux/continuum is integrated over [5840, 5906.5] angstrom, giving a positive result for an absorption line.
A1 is 9.2 angstrom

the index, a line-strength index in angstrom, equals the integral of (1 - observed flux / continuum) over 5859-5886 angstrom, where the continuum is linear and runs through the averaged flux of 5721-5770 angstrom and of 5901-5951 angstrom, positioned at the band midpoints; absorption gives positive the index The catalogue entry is 4.9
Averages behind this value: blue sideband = 6.78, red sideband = 7.78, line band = 6.13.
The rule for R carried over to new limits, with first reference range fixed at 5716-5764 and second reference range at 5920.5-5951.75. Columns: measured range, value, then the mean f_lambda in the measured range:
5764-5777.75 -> -1.4 angstrom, 7.55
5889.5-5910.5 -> 4.2 angstrom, 6.24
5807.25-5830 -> 0.8 angstrom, 6.96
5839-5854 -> 1.2 angstrom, 6.81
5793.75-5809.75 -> -1.7 angstrom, 7.82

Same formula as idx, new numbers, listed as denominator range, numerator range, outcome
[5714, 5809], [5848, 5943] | 0.97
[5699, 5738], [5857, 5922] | 1.02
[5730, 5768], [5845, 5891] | 0.96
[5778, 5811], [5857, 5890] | 0.83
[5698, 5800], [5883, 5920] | 0.95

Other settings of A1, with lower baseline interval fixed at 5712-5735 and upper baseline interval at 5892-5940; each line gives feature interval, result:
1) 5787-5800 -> -2.0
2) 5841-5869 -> 0.5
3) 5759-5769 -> -1.0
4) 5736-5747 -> 0.0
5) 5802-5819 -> -1.7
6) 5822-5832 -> -0.6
